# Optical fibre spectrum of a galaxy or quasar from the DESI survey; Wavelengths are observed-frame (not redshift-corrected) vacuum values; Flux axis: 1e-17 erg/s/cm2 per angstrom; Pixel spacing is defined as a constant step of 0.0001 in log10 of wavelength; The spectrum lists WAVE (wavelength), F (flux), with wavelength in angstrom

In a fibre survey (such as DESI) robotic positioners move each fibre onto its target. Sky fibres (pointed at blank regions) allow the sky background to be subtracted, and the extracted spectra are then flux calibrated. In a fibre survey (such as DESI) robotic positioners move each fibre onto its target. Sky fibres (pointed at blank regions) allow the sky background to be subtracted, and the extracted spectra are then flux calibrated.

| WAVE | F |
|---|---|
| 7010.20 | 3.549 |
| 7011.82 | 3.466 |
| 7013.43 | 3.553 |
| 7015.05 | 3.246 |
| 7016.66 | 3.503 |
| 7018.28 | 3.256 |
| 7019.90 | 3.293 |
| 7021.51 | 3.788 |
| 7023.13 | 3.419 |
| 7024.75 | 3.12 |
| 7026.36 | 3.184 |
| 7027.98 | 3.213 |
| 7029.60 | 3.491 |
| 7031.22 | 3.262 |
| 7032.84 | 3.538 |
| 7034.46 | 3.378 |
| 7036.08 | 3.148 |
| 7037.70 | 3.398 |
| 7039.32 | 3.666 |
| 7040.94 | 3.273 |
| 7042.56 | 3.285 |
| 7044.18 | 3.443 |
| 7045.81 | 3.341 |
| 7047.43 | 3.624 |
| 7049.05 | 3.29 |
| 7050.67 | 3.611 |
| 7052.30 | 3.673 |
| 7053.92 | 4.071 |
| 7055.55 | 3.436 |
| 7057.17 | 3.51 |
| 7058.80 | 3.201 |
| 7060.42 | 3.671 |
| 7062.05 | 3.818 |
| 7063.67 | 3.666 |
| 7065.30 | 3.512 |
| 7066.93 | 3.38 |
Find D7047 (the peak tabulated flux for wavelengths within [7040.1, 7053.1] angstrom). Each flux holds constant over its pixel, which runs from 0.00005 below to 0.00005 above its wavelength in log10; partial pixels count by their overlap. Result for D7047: 3.673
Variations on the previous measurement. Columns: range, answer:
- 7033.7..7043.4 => 3.666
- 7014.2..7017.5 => 3.503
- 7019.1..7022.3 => 3.788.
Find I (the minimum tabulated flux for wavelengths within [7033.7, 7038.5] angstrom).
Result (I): 3.148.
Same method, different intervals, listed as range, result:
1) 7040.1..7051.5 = 3.273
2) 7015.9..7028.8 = 3.12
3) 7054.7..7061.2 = 3.201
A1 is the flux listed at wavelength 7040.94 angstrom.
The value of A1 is 3.273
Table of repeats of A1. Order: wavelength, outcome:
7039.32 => 3.666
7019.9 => 3.293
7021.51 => 3.788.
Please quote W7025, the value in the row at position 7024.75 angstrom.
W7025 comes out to 3.12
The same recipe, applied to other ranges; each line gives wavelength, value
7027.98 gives 3.213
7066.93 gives 3.38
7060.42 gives 3.671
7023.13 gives 3.419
